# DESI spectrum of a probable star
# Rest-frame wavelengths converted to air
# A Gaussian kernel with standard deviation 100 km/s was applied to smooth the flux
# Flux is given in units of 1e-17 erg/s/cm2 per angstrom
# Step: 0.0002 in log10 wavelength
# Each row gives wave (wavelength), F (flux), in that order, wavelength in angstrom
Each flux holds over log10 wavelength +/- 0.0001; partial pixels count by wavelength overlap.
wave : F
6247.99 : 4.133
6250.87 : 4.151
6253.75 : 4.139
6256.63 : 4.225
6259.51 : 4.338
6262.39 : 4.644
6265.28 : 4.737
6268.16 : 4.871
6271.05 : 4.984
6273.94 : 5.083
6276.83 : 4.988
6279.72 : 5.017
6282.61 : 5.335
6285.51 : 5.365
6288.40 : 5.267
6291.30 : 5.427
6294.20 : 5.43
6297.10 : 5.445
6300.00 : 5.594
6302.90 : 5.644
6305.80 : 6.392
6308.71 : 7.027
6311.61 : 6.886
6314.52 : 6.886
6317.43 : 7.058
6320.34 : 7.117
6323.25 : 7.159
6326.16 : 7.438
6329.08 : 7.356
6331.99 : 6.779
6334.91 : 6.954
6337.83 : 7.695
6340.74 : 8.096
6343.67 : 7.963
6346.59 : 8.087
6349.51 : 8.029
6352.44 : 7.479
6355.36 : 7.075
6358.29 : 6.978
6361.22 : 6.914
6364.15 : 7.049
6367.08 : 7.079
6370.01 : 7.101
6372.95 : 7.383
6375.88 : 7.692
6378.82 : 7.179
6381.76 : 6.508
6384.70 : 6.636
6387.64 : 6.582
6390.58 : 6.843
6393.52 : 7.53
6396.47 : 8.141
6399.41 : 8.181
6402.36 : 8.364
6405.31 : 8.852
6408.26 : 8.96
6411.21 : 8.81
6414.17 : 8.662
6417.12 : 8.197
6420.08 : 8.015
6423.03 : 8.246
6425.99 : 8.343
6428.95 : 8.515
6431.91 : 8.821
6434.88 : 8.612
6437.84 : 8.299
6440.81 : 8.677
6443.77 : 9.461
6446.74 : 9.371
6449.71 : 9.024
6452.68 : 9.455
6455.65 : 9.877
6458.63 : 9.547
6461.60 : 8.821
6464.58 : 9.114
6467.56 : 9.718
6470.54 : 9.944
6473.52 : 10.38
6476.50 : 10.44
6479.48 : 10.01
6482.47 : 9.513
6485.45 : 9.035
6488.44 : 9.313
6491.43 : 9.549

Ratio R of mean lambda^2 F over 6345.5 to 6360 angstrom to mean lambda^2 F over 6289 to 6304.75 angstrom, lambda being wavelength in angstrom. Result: 1.38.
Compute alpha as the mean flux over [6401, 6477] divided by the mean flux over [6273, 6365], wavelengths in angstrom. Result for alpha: 1.4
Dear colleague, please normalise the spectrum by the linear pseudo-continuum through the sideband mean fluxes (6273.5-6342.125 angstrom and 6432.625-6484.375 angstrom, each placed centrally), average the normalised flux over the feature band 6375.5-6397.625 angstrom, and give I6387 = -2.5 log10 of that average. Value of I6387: 0.12 mag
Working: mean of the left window 6.33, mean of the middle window 7.1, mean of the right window 9.42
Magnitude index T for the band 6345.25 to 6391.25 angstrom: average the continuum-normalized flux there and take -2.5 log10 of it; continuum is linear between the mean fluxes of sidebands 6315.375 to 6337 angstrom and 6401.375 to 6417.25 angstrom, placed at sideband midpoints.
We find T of 0.11 mag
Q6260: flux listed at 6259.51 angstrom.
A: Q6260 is 4.338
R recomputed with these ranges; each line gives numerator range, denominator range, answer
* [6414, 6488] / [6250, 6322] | 1.76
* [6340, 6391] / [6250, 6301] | 1.51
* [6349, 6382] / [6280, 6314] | 1.27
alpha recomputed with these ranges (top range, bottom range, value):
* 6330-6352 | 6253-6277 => 1.64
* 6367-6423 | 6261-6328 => 1.33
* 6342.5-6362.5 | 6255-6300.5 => 1.49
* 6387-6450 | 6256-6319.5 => 1.52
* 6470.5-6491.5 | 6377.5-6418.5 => 1.25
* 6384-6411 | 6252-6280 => 1.68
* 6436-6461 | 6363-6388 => 1.31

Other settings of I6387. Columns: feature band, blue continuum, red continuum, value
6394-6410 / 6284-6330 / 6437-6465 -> -0.03 mag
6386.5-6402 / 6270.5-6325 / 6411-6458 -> 0.06 mag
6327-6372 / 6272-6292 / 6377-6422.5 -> -0.11 mag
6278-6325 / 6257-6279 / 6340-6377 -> -0.05 mag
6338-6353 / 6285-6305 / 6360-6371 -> -0.20 mag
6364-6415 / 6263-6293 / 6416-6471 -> 0.01 mag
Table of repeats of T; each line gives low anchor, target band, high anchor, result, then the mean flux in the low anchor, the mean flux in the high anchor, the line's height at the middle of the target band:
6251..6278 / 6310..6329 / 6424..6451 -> -0.192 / 4.64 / 8.78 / 5.96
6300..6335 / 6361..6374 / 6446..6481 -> 0.100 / 6.84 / 9.65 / 7.8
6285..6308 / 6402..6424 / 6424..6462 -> -0.031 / 5.63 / 8.98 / 8.29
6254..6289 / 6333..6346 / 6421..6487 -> -0.180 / 4.87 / 9.23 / 6.49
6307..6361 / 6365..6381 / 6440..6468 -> 0.103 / 7.32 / 9.31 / 7.97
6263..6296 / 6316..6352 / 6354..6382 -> -0.176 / 5.13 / 7.12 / 6.35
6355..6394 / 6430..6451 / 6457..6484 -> -0.001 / 7.03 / 9.72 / 8.88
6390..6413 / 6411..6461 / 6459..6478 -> 0.025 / 8.27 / 9.73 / 9.02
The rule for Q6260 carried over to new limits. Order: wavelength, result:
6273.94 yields 5.083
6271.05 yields 4.984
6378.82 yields 7.179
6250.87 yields 4.151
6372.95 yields 7.383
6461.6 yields 8.821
